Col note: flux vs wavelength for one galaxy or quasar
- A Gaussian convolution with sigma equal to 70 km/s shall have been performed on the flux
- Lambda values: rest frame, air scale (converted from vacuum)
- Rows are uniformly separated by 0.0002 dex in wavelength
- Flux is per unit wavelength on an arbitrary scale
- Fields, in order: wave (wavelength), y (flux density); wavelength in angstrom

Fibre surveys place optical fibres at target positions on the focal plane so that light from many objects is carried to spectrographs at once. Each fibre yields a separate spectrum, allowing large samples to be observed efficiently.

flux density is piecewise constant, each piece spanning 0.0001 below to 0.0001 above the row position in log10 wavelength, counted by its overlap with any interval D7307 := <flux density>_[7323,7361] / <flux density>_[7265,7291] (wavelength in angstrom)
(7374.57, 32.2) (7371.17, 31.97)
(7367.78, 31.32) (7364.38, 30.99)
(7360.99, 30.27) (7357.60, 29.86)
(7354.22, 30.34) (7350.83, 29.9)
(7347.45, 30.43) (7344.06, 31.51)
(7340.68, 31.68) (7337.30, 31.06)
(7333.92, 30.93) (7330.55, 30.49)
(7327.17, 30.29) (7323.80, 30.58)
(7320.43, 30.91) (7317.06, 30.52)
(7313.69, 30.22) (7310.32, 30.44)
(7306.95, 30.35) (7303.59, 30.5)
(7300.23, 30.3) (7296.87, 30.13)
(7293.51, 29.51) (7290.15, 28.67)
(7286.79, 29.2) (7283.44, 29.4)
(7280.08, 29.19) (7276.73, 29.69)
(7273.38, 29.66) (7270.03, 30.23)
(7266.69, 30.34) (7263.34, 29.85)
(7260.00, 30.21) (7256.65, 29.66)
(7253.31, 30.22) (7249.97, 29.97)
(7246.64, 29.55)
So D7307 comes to 1.0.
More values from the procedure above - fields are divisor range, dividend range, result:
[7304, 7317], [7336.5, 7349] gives 1.03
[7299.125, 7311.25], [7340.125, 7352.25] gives 1.01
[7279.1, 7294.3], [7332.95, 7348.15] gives 1.07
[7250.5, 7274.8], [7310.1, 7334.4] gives 1.02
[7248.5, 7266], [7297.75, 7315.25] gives 1.01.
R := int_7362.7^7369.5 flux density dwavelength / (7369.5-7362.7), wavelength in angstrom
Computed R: 31.1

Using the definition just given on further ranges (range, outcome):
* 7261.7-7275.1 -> 30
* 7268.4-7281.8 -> 29.7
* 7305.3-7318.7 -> 30.4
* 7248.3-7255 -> 30.1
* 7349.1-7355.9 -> 30.1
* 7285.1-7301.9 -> 29.6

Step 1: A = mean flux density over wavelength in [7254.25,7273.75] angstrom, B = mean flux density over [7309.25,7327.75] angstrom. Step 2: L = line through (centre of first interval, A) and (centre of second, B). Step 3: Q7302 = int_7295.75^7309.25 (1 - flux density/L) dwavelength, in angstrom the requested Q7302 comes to 0.0 angstrom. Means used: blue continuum 30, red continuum 30.5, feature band 30.3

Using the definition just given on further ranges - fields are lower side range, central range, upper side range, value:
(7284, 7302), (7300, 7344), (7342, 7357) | -0.91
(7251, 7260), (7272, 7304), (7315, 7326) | 0.76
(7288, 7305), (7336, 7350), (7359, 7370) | -0.26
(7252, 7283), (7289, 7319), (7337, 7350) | 0.35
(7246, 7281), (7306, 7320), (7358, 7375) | 0.03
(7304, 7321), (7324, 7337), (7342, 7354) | -0.04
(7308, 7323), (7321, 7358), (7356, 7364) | -0.40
